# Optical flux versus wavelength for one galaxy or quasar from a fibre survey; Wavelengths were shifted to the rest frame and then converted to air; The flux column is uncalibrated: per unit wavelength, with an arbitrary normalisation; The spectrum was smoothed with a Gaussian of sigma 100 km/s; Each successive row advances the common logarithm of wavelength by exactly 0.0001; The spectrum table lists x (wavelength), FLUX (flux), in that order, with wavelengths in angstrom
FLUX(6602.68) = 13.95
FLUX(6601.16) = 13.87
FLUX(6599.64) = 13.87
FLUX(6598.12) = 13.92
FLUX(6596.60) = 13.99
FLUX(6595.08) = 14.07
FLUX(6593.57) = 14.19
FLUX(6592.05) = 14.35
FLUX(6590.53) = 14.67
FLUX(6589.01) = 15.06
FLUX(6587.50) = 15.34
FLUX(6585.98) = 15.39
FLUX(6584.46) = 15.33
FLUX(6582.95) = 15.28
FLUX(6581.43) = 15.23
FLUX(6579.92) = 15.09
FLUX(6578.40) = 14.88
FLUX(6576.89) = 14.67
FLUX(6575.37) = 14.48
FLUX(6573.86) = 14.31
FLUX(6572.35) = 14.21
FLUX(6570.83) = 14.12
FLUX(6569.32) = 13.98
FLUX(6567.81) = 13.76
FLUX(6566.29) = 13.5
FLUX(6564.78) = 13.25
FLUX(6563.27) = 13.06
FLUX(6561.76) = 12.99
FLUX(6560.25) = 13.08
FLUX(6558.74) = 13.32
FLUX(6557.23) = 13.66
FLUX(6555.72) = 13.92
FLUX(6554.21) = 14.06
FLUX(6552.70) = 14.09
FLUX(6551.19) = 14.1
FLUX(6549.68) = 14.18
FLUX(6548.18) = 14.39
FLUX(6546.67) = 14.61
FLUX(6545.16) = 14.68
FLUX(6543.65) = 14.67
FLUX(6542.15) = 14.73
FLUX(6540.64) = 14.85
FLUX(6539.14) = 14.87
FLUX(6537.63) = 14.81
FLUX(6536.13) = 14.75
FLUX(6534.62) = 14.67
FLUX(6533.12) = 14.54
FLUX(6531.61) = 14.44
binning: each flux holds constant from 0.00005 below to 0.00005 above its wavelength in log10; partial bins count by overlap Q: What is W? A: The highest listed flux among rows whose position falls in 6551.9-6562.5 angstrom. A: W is 14.09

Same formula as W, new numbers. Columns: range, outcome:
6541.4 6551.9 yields 14.73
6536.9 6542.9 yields 14.87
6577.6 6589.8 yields 15.39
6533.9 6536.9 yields 14.75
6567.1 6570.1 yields 13.98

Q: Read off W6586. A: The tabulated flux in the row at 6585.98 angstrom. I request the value 15.39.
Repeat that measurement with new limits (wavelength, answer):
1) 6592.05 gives 14.35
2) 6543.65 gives 14.67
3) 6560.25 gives 13.08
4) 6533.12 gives 14.54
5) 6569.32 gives 13.98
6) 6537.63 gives 14.81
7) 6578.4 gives 14.88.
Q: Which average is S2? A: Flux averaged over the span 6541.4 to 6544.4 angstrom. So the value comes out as 14.7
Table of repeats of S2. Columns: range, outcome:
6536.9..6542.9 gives 14.8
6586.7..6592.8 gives 14.9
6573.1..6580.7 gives 14.7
